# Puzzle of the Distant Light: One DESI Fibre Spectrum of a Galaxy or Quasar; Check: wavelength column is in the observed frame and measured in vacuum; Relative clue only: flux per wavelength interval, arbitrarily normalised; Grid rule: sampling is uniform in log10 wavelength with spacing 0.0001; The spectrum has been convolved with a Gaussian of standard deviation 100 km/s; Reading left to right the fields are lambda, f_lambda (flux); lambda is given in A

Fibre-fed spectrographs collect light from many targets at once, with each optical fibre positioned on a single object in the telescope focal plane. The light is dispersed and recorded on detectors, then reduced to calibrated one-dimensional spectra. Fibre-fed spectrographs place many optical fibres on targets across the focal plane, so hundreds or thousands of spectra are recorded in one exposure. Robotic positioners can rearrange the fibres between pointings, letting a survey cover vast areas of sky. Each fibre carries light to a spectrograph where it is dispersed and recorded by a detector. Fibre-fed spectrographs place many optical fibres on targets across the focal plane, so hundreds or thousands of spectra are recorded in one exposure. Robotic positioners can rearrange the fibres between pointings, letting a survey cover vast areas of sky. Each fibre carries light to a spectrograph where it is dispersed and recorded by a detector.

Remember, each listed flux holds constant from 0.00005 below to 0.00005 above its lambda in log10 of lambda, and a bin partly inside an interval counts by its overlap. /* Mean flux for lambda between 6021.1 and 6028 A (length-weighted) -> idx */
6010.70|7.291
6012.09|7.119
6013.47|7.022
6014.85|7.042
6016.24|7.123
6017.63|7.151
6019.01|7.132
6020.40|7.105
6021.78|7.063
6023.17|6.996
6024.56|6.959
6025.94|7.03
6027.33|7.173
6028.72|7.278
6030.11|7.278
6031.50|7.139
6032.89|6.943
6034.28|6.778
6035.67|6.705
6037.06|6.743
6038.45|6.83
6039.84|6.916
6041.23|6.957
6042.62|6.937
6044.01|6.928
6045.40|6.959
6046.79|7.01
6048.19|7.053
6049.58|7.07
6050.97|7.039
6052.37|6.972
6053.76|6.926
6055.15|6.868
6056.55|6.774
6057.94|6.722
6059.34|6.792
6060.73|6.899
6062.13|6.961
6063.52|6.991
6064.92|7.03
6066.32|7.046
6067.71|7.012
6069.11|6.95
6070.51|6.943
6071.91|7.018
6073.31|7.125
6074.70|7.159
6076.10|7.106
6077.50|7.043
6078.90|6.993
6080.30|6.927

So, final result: 7.04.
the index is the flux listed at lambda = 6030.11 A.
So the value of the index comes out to 7.278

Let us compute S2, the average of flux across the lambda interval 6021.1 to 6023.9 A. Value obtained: 7.01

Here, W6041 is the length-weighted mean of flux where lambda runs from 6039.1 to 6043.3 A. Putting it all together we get 6.94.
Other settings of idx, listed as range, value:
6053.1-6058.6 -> 6.83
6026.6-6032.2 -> 7.2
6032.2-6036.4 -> 6.81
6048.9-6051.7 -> 7.04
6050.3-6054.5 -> 6.98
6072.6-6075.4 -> 7.16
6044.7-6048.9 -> 7.01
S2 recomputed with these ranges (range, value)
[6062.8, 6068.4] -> 7.03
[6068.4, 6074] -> 7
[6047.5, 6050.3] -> 7.08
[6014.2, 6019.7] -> 7.11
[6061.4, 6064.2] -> 6.98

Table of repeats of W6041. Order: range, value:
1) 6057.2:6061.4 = 6.81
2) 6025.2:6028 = 7.11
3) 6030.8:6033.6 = 7.03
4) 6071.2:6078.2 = 7.09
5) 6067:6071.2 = 6.97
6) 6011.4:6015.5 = 7.08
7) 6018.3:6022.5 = 7.11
